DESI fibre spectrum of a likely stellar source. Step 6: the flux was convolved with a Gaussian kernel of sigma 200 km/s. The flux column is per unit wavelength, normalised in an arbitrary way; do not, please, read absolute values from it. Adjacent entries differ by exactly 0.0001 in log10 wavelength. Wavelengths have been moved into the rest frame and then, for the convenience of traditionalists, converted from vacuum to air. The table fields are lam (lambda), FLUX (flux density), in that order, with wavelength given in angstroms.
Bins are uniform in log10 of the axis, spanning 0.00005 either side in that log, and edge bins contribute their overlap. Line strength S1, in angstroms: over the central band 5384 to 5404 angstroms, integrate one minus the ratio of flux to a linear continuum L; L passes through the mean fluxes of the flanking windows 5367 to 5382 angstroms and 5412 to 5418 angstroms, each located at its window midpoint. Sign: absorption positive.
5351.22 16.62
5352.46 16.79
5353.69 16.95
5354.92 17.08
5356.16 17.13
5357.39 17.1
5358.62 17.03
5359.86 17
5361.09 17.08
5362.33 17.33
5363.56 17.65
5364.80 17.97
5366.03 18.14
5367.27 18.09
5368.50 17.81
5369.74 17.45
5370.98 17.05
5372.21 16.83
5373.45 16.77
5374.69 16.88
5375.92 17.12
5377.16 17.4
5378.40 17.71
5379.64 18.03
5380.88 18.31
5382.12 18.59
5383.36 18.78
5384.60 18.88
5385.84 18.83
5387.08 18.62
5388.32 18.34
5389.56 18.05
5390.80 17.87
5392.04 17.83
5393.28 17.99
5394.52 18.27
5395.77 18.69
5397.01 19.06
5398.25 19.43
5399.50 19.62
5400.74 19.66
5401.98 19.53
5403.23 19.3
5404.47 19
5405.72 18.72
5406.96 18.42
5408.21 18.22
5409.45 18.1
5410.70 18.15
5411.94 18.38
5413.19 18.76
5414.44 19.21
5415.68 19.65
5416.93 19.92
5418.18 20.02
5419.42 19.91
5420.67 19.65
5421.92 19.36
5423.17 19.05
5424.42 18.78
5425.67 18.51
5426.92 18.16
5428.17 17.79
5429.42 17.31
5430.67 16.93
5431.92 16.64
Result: -0.4 angstroms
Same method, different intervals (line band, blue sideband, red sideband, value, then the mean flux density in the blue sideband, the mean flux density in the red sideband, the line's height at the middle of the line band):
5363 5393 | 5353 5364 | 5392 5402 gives 0.28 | 17.1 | 18.9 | 18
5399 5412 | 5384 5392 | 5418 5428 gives -0.07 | 18.4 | 19.1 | 18.7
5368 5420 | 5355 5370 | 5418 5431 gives -1.08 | 17.5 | 18.7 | 18.1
